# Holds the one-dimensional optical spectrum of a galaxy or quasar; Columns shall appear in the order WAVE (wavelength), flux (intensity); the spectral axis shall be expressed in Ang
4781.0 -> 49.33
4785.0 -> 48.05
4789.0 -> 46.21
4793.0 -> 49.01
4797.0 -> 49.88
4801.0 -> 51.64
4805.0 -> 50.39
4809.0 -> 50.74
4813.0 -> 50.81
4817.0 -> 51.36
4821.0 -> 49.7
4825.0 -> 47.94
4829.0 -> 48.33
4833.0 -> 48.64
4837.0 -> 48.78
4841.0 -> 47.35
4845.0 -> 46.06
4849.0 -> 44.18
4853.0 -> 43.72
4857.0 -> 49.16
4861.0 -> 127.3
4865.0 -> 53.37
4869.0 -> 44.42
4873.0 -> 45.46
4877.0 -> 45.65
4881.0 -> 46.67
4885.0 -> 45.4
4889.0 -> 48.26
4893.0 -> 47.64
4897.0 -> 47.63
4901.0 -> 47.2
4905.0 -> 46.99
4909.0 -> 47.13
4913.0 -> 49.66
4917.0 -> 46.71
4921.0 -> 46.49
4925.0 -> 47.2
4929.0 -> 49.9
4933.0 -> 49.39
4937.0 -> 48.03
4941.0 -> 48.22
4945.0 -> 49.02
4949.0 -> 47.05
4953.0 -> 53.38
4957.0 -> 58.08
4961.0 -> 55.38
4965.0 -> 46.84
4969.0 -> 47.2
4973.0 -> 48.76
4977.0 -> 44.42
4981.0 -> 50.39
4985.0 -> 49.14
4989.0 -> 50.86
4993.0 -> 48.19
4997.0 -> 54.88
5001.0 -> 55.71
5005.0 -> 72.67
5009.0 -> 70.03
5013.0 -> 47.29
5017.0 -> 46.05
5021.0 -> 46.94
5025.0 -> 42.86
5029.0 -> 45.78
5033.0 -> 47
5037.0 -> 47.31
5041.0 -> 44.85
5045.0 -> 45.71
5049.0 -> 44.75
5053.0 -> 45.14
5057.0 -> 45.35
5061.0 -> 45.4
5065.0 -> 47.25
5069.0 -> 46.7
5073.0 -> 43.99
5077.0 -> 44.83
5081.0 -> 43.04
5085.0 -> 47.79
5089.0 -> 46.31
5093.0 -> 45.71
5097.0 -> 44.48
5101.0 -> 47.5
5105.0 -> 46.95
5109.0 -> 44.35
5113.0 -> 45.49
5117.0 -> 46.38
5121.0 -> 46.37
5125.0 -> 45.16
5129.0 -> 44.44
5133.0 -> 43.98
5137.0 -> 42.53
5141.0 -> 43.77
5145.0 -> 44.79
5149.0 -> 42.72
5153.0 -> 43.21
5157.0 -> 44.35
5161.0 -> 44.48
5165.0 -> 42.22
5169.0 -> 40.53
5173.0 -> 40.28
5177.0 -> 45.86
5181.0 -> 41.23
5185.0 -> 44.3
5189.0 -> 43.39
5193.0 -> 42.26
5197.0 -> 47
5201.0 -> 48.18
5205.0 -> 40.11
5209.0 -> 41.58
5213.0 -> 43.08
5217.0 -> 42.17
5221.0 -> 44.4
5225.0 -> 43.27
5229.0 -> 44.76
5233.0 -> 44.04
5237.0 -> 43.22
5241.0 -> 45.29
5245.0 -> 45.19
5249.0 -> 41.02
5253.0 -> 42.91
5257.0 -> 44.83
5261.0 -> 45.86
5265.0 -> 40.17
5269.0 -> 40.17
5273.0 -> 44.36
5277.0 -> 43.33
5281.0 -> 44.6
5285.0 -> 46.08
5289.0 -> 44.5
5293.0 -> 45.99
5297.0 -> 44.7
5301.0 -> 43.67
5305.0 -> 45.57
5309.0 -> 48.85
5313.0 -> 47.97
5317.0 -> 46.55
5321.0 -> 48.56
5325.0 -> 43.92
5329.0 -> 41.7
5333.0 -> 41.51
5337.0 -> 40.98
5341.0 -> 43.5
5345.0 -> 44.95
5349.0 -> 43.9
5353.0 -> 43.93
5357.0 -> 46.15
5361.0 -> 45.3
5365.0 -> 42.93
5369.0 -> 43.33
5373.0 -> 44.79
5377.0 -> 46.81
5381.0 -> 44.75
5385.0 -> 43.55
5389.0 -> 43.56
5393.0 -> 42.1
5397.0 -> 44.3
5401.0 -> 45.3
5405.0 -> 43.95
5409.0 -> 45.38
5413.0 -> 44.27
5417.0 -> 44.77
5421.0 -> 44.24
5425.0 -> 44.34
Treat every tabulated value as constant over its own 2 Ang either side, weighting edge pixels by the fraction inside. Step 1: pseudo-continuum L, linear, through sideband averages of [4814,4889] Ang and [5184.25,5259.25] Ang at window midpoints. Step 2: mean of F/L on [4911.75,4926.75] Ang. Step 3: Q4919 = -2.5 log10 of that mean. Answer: 0.064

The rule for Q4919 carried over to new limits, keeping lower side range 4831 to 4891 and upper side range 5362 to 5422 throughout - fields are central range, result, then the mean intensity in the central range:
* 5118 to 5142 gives 0.09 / 44.5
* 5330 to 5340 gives 0.09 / 41.5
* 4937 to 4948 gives 0.06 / 48.4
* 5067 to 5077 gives 0.09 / 45.2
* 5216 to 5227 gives 0.08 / 43.4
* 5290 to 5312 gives 0.00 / 45.8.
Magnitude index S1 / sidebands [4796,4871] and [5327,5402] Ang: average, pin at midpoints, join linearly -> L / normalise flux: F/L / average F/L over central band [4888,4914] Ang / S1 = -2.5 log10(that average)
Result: 0.09 mag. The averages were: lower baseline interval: 52.9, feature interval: 47.7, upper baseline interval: 43.8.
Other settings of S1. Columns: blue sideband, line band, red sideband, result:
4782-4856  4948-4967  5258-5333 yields -0.109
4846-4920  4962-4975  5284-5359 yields 0.042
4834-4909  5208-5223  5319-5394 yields 0.079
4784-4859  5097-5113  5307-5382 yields 0.013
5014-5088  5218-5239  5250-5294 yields 0.007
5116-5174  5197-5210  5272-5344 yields 0.002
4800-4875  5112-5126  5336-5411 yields 0.053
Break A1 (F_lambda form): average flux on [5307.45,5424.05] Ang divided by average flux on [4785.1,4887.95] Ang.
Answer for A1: 0.87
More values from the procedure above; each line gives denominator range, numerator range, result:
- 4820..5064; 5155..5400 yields 0.88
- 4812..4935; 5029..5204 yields 0.89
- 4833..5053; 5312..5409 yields 0.88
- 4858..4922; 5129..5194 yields 0.83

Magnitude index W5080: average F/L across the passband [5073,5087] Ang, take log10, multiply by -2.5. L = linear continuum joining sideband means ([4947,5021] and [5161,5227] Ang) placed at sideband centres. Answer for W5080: 0.07 mag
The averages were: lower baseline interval 52.4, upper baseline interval 43.2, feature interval 45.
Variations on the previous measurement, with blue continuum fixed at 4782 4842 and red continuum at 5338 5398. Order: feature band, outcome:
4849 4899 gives -0.098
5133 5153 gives 0.067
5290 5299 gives -0.009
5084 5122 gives 0.013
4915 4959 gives -0.028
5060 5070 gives 0.010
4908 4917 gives 0.005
